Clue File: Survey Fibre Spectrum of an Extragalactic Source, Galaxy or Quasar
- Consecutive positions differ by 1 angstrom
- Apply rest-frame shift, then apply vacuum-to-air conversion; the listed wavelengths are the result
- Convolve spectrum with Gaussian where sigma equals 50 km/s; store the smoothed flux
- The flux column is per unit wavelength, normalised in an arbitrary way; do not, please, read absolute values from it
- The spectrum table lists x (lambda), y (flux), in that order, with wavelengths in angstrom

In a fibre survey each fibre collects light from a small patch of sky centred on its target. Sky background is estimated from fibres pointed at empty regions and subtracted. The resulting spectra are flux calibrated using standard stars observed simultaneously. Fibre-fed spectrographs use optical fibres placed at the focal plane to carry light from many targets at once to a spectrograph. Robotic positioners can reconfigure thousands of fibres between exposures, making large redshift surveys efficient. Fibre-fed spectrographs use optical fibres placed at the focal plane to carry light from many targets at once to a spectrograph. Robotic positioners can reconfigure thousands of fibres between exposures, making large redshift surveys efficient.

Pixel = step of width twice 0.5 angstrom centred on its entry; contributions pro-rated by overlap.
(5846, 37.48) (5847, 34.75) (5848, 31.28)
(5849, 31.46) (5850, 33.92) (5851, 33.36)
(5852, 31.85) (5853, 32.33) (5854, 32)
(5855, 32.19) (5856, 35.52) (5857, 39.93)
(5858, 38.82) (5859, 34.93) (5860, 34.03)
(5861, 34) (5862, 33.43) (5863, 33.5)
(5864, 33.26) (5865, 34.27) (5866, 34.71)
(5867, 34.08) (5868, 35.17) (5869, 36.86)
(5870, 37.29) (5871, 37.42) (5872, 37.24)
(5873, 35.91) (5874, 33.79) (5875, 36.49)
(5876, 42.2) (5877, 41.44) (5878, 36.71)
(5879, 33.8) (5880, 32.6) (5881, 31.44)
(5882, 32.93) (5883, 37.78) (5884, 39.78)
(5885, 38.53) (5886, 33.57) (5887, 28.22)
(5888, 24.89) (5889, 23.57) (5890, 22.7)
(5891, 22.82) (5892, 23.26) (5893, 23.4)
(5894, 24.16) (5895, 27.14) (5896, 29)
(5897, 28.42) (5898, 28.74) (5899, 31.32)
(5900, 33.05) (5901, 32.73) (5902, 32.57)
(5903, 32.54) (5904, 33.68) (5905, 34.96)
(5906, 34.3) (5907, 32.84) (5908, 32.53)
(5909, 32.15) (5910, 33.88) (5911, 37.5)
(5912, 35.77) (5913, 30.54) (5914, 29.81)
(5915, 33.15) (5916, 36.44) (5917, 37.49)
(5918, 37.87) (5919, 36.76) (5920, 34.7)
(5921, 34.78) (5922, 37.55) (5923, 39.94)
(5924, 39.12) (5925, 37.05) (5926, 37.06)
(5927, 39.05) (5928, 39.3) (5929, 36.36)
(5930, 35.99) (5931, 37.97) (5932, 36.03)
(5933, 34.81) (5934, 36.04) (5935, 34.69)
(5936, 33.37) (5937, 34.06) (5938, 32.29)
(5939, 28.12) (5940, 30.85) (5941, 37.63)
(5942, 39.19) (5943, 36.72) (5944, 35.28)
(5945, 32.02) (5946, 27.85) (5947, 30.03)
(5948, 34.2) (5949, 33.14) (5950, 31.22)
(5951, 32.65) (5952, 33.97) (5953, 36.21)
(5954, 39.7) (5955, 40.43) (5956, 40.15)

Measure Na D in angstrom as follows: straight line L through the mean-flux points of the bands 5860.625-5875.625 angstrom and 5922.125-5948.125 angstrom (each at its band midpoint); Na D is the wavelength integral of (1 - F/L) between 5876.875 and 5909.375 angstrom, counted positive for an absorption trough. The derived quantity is 3.9 angstrom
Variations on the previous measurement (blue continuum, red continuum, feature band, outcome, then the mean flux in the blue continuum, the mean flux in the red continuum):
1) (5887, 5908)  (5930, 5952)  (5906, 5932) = -3.72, 28.9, 33.8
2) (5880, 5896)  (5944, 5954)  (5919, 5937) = -2.89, 29.1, 32.9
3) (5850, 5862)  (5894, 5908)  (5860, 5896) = 0.23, 34.4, 31.4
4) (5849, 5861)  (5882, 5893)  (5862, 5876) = -1.48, 34.3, 29.4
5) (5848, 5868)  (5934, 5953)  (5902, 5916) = 0.08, 34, 33.3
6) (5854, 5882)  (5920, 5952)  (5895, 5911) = 1.37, 35.5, 35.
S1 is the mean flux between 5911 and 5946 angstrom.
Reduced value 35.4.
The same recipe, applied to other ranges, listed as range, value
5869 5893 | 33.1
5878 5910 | 30.8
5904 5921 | 34.4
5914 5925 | 36.5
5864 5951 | 33.7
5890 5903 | 28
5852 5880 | 35.5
